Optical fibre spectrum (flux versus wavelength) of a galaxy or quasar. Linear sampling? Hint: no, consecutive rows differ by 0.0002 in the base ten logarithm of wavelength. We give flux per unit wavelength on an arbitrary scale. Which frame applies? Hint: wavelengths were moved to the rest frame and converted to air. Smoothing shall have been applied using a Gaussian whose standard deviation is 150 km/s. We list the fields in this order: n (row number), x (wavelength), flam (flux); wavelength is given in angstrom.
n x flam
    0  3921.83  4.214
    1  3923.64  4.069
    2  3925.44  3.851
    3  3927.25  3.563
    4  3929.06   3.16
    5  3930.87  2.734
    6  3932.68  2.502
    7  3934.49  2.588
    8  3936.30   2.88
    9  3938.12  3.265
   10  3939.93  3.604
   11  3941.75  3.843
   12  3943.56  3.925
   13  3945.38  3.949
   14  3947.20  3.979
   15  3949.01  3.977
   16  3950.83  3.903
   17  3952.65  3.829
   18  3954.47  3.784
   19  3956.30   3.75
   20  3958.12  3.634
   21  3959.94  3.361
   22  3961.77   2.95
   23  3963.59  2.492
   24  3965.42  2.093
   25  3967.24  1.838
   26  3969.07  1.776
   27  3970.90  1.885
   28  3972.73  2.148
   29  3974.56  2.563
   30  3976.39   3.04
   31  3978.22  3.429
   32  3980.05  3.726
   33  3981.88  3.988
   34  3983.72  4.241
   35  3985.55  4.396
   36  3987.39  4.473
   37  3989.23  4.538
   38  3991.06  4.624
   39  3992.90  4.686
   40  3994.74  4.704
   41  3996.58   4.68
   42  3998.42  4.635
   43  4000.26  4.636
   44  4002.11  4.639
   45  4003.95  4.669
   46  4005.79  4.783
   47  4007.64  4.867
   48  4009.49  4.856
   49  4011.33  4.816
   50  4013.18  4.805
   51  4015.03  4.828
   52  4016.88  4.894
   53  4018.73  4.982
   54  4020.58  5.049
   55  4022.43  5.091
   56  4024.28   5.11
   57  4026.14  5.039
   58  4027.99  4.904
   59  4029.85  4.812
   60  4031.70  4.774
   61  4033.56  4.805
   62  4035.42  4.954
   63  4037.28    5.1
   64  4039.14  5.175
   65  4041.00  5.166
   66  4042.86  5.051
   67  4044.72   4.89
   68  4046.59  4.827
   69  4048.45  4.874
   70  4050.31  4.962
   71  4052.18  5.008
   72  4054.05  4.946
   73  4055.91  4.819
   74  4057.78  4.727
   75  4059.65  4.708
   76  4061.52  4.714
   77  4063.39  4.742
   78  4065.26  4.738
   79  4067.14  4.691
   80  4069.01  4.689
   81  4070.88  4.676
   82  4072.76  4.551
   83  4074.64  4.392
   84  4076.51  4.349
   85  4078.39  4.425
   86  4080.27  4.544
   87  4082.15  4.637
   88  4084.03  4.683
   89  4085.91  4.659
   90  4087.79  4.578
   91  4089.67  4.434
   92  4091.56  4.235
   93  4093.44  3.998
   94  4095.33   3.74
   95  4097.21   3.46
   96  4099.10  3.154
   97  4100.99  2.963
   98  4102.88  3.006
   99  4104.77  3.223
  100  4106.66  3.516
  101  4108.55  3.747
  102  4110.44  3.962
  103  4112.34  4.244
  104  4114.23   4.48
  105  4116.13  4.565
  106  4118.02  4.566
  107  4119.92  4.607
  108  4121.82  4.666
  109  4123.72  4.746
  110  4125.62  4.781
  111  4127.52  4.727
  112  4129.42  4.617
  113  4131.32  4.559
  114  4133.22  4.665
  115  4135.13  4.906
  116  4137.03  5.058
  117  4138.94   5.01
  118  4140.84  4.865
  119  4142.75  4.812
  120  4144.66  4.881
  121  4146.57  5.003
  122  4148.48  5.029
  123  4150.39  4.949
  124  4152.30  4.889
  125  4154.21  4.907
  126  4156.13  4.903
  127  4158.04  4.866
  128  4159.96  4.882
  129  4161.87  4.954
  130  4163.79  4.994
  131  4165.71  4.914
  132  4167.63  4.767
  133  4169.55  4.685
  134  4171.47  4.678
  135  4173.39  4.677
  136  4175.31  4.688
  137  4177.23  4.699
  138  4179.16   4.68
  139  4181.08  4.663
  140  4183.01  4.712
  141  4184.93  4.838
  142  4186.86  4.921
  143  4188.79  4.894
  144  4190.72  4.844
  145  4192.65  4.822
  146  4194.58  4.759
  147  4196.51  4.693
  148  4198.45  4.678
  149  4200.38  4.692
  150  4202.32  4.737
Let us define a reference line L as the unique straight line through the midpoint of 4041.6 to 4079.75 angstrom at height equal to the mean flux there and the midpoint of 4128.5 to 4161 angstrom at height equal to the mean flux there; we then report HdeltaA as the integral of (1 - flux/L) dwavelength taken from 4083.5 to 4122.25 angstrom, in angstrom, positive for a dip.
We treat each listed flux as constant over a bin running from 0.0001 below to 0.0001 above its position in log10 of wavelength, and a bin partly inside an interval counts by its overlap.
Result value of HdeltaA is 6.4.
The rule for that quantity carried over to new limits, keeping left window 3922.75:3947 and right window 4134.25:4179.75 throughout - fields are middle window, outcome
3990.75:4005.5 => -3.29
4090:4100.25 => 1.63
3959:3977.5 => 6.08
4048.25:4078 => -3.32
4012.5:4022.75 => -2.58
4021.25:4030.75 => -2.36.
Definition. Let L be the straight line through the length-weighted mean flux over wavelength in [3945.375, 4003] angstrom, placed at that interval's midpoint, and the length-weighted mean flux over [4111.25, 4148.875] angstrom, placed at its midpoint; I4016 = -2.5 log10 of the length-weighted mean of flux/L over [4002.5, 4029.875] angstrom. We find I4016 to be -0.24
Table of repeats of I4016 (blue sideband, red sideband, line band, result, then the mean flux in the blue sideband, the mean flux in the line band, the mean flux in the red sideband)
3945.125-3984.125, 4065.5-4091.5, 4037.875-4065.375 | -0.161 mag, 3.17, 4.9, 4.55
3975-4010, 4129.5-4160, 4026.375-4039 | -0.095 mag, 4.37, 4.92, 4.88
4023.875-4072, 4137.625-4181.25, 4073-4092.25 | 0.086 mag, 4.88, 4.5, 4.85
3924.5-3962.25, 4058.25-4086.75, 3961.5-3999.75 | 0.101 mag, 3.48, 3.5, 4.61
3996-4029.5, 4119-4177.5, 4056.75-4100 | 0.099 mag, 4.85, 4.42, 4.82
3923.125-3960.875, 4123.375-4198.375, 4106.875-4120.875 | 0.067 mag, 3.53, 4.27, 4.82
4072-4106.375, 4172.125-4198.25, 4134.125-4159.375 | -0.105 mag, 4.04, 4.93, 4.76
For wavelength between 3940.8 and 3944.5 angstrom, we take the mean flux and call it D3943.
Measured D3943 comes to 3.88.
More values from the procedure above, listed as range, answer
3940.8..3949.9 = 3.93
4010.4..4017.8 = 4.84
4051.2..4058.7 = 4.87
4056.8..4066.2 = 4.72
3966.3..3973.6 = 1.91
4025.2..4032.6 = 4.88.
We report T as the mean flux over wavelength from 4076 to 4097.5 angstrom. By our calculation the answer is 4.34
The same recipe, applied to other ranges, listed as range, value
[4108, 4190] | 4.74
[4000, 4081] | 4.82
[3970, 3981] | 2.81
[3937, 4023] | 3.92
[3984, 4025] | 4.75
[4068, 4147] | 4.36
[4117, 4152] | 4.8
